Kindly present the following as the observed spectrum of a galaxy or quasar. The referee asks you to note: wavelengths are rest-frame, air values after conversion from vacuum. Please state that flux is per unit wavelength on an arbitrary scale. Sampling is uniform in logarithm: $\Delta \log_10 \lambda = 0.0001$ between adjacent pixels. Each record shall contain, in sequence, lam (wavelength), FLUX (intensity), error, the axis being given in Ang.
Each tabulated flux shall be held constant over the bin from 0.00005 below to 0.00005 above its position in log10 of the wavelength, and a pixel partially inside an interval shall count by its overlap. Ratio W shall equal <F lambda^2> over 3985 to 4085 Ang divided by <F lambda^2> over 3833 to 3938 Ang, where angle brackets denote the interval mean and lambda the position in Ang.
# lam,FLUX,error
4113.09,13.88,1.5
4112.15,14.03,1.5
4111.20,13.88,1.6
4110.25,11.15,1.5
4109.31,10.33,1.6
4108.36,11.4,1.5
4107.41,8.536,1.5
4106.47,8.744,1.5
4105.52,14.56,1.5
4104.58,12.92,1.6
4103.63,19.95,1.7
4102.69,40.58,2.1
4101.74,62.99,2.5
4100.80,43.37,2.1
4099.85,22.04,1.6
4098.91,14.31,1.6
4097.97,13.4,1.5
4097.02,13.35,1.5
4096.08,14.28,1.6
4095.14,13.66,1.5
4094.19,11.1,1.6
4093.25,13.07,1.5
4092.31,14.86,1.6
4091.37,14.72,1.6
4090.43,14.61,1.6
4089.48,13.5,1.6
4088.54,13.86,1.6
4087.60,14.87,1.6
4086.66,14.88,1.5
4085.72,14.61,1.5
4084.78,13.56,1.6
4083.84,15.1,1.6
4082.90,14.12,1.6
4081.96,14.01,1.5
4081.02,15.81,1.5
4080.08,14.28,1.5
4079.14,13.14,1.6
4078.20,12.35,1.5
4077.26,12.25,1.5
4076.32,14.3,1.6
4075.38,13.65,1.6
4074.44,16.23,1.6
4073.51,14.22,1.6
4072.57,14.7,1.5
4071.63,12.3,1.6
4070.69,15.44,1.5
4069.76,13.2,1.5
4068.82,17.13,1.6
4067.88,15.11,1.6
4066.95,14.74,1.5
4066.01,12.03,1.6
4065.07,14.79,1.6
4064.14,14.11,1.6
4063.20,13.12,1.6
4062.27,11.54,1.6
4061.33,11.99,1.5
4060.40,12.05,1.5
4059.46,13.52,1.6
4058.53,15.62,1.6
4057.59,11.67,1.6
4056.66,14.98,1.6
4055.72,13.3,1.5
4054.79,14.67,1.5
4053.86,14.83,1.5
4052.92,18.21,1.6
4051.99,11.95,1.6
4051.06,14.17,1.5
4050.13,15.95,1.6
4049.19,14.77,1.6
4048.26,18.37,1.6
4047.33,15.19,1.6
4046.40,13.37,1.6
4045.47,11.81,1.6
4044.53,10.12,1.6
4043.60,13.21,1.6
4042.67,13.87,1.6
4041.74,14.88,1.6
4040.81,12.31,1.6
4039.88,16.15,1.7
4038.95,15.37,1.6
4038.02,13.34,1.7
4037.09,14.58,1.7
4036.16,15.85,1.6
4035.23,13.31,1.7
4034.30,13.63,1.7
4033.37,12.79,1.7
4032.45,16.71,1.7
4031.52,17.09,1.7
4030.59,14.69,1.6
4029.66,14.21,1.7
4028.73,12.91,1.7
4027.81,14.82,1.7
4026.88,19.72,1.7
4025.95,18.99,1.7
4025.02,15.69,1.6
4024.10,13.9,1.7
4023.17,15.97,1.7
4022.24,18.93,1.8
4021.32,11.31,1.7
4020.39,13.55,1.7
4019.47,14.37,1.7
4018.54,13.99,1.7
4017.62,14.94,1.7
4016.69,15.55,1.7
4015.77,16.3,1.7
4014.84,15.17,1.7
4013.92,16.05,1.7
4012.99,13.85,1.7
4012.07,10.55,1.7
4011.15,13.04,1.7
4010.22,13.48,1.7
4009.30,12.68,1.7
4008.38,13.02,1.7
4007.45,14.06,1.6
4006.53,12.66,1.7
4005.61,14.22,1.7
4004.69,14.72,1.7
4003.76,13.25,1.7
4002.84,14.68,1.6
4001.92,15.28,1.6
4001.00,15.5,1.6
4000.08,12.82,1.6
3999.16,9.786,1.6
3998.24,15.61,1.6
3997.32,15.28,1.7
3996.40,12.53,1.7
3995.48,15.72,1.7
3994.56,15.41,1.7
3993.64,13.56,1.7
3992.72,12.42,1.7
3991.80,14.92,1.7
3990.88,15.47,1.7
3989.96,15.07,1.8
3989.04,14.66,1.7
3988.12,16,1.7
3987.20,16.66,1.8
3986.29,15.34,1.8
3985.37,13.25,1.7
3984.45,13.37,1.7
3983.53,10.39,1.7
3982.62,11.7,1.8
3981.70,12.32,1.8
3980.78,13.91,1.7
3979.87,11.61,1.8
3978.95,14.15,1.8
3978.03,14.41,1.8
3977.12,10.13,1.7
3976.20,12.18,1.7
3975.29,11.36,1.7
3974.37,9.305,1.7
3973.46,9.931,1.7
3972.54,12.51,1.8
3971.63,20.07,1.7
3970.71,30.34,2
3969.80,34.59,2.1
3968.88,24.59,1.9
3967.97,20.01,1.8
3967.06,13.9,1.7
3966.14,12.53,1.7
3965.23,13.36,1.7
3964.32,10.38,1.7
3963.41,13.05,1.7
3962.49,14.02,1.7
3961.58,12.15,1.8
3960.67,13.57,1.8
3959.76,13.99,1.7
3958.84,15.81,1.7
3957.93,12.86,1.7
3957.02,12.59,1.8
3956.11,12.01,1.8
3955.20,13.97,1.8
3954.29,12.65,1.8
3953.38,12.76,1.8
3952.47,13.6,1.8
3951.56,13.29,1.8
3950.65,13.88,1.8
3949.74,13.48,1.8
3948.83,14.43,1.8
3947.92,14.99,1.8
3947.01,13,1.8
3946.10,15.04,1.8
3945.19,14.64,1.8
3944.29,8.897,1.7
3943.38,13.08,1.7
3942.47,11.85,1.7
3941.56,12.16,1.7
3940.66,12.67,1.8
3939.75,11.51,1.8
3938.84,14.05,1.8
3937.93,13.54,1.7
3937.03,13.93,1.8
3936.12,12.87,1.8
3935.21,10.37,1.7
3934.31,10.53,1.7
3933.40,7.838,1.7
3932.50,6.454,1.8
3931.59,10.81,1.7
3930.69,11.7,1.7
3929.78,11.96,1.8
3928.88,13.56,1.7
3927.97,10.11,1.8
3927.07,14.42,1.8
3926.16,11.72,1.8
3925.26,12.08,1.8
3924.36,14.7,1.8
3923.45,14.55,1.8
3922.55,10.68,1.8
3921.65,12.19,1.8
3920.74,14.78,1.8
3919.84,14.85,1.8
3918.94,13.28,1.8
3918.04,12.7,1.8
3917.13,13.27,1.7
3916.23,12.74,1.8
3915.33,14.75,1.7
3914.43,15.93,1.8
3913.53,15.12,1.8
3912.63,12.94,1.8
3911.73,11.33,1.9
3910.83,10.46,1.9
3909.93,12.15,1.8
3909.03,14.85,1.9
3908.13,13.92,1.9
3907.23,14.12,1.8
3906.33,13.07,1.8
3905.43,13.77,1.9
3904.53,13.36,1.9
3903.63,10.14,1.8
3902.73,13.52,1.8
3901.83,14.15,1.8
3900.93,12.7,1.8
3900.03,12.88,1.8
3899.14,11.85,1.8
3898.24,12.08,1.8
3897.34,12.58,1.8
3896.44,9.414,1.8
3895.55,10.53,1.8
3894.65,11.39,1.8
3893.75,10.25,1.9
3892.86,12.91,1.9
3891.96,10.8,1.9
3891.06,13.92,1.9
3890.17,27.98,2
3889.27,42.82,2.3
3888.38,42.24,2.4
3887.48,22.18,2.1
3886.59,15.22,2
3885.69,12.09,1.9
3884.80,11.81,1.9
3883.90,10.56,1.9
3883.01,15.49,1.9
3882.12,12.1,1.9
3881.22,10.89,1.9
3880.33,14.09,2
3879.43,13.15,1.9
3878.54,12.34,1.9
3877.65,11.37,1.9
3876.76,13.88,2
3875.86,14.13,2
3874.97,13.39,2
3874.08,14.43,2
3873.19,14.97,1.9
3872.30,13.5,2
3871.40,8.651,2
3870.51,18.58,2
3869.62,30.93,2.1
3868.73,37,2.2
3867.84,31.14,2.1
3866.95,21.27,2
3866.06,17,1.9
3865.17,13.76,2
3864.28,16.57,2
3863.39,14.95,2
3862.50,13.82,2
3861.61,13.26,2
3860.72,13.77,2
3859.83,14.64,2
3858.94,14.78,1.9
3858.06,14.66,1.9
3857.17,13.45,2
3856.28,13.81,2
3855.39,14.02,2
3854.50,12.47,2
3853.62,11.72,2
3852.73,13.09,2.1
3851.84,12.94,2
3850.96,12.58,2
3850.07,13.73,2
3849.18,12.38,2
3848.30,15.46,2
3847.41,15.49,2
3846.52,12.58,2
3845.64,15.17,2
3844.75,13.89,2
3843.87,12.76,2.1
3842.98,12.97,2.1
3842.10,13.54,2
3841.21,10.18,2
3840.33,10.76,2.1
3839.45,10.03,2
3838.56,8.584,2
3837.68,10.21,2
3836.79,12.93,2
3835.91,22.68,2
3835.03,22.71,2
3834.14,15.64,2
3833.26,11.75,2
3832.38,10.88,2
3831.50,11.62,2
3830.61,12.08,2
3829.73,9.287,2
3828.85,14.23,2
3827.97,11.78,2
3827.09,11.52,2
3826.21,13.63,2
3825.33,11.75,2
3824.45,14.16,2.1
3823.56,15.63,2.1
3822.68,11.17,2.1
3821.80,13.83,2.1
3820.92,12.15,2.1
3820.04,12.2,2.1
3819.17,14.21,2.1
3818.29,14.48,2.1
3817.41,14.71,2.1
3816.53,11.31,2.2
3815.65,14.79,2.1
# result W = 1.1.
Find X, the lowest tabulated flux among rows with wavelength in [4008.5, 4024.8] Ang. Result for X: 10.55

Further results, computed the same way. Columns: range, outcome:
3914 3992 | 6.454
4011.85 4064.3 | 10.12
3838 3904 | 8.584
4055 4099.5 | 11.1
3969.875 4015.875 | 9.305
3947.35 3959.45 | 12.01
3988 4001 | 9.786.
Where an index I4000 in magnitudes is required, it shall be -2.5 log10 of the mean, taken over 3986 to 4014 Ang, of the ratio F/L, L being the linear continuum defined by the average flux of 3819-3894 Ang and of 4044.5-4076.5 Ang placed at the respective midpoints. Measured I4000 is 0.02 mag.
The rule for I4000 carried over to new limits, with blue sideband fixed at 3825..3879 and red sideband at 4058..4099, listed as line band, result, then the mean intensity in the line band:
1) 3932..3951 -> 0.16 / 12.3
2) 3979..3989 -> 0.05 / 13.5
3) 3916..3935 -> 0.18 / 12.1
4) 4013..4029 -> -0.10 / 15.4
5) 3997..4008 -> 0.01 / 14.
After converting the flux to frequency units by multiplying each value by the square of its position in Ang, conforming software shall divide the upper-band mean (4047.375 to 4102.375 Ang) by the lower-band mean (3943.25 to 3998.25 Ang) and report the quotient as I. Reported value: 1.15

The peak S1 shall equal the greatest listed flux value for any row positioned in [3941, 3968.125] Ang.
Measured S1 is 20.01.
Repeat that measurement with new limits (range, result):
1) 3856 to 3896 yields 42.82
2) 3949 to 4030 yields 34.59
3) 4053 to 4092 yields 17.13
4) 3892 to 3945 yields 15.93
